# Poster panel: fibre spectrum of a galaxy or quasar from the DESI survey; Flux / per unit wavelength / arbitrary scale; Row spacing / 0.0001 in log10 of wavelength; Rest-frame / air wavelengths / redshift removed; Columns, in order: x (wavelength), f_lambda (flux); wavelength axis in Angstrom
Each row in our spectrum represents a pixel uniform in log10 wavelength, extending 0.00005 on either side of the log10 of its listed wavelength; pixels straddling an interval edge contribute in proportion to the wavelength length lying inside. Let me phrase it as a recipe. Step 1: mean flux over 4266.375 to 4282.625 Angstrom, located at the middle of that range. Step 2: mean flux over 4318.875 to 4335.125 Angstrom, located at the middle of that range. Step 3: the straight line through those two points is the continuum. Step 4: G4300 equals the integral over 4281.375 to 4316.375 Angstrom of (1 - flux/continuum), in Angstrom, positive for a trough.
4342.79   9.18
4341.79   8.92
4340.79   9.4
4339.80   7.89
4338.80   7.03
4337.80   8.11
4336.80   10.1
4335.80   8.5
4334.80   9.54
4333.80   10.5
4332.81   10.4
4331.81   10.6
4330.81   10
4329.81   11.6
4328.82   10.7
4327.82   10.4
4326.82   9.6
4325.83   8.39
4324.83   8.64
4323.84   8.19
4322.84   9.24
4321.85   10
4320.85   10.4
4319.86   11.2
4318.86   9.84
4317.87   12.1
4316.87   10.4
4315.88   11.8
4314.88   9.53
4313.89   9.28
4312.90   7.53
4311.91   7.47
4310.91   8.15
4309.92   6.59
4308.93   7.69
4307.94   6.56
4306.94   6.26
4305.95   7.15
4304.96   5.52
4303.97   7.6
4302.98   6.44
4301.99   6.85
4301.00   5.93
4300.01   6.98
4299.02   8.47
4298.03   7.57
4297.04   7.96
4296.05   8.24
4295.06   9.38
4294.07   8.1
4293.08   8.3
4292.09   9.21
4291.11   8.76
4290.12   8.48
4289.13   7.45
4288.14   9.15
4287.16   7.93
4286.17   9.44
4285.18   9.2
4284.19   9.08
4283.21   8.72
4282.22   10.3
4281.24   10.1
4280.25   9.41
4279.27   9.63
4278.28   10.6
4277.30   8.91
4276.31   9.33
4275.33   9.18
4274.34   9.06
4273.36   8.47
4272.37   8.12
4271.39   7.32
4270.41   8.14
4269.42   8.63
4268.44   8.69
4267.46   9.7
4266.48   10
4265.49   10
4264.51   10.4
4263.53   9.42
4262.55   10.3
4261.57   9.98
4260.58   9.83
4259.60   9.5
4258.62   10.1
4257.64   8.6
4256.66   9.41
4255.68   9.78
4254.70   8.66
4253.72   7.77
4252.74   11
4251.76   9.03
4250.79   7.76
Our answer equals 5.2 Angstrom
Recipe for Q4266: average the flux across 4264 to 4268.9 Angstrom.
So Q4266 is 9.77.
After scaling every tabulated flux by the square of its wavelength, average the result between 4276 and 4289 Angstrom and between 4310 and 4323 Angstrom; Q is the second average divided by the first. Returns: 1.1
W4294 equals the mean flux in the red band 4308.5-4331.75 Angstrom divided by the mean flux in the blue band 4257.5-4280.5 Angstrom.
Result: 1.02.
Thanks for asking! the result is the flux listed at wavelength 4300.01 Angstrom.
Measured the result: 6.98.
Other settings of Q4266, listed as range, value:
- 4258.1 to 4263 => 9.92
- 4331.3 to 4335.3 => 10.3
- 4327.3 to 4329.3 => 10.5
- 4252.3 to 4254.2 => 9.35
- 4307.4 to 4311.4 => 7.23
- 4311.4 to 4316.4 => 9.13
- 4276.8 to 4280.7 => 9.64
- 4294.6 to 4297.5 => 8.52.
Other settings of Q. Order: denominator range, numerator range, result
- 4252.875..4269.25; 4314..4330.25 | 1.09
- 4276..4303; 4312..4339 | 1.15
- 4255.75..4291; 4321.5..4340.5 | 1.05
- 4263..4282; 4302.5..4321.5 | 0.94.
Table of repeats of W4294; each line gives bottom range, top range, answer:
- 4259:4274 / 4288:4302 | 0.87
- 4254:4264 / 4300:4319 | 0.84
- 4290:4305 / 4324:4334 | 1.29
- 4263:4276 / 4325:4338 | 1.10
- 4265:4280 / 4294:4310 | 0.80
